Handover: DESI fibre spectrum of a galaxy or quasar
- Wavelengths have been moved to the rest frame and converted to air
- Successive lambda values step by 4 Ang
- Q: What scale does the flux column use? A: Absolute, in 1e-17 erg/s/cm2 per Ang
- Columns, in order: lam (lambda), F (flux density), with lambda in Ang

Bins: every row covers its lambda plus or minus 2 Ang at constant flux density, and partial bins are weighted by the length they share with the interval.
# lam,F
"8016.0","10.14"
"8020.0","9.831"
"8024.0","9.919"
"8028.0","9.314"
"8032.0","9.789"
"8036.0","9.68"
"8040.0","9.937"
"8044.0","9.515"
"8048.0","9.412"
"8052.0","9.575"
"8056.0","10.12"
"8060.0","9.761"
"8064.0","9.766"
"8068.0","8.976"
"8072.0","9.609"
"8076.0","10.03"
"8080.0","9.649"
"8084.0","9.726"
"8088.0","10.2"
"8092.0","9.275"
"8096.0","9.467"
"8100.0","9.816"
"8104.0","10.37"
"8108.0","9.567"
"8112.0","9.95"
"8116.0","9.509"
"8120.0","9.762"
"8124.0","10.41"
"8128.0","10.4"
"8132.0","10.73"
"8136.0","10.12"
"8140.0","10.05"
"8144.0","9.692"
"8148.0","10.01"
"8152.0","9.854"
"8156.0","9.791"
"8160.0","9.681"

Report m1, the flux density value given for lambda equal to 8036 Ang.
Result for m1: 9.68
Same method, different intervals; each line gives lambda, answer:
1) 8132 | 10.73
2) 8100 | 9.816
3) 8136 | 10.12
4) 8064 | 9.766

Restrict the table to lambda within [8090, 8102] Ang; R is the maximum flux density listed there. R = 9.816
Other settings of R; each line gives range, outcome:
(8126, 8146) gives 10.73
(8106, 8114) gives 9.95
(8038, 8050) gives 9.937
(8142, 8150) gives 10.01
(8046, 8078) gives 10.12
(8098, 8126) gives 10.41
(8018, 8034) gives 9.919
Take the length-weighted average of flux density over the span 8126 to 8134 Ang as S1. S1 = 10.6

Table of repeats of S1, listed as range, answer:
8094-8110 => 9.8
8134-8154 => 9.95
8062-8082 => 9.61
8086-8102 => 9.69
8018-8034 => 9.71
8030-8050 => 9.67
